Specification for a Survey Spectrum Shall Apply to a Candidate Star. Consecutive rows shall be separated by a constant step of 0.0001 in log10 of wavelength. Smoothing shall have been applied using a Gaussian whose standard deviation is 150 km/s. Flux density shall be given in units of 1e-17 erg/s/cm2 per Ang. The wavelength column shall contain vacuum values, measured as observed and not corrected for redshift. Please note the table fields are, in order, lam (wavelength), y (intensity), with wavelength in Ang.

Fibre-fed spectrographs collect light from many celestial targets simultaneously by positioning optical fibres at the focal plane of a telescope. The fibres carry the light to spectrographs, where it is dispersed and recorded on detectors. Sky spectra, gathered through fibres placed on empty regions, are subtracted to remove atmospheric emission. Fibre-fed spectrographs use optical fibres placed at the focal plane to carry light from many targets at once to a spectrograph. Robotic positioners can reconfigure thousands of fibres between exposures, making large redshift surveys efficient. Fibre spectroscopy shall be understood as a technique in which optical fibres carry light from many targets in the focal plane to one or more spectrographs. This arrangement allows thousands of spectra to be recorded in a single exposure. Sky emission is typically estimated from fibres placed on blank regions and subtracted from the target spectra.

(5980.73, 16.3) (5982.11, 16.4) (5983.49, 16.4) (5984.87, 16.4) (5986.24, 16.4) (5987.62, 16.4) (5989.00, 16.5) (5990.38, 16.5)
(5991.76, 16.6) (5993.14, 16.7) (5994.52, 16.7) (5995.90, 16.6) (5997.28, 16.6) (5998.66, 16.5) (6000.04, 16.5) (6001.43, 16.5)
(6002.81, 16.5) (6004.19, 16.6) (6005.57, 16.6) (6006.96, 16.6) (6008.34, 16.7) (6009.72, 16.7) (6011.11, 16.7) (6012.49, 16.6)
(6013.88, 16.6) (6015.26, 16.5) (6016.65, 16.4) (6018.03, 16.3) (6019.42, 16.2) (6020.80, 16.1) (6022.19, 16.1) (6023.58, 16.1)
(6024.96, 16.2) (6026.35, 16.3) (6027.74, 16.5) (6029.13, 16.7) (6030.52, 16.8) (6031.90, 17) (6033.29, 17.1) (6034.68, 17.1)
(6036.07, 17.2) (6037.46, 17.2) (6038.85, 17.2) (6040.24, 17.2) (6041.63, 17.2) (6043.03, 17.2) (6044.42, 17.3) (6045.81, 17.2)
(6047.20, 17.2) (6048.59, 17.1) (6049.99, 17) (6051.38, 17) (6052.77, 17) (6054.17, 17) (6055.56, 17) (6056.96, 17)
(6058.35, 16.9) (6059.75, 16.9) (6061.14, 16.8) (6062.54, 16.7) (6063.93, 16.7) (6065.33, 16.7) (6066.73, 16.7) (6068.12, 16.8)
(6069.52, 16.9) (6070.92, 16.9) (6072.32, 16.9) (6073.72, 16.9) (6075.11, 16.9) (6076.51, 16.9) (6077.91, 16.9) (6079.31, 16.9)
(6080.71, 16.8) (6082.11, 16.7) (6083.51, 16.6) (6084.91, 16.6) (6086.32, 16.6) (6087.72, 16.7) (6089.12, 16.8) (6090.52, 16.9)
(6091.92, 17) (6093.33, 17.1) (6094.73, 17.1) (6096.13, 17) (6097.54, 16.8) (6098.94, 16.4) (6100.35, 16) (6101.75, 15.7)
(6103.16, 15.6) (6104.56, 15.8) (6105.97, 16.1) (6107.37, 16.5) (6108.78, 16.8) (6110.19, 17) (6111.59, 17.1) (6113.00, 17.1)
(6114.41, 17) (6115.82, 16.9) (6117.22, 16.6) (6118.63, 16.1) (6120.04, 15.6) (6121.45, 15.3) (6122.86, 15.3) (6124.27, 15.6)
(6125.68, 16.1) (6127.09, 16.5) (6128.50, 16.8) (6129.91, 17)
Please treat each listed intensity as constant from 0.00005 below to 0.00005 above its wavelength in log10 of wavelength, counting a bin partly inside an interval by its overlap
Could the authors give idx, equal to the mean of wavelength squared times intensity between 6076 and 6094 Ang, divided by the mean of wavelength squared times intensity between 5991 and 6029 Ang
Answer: 1.04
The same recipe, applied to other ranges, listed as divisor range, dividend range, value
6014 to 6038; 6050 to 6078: 1.03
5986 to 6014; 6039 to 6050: 1.05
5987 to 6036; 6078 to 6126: 1.03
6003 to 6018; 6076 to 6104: 1.03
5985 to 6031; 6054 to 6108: 1.04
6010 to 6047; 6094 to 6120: 1.01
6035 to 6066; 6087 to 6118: 0.99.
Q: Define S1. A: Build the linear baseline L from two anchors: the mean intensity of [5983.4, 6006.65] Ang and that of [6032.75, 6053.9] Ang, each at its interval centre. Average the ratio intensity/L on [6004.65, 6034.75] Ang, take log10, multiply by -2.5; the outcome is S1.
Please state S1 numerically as 0.02 mag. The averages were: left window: 16.5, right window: 17.1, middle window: 16.5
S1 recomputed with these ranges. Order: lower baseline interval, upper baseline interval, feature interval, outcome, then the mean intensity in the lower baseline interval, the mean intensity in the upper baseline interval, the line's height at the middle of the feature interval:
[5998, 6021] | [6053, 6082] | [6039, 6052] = -0.027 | 16.5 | 16.9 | 16.7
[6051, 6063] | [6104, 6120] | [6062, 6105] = 0.005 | 16.9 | 16.6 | 16.8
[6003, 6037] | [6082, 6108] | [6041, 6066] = -0.028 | 16.6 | 16.5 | 16.6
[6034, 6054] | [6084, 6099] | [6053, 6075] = 0.010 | 17.1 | 16.8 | 17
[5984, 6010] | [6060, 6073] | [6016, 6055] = -0.009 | 16.6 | 16.8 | 16.7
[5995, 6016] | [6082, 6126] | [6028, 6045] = -0.035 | 16.6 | 16.5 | 16.5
